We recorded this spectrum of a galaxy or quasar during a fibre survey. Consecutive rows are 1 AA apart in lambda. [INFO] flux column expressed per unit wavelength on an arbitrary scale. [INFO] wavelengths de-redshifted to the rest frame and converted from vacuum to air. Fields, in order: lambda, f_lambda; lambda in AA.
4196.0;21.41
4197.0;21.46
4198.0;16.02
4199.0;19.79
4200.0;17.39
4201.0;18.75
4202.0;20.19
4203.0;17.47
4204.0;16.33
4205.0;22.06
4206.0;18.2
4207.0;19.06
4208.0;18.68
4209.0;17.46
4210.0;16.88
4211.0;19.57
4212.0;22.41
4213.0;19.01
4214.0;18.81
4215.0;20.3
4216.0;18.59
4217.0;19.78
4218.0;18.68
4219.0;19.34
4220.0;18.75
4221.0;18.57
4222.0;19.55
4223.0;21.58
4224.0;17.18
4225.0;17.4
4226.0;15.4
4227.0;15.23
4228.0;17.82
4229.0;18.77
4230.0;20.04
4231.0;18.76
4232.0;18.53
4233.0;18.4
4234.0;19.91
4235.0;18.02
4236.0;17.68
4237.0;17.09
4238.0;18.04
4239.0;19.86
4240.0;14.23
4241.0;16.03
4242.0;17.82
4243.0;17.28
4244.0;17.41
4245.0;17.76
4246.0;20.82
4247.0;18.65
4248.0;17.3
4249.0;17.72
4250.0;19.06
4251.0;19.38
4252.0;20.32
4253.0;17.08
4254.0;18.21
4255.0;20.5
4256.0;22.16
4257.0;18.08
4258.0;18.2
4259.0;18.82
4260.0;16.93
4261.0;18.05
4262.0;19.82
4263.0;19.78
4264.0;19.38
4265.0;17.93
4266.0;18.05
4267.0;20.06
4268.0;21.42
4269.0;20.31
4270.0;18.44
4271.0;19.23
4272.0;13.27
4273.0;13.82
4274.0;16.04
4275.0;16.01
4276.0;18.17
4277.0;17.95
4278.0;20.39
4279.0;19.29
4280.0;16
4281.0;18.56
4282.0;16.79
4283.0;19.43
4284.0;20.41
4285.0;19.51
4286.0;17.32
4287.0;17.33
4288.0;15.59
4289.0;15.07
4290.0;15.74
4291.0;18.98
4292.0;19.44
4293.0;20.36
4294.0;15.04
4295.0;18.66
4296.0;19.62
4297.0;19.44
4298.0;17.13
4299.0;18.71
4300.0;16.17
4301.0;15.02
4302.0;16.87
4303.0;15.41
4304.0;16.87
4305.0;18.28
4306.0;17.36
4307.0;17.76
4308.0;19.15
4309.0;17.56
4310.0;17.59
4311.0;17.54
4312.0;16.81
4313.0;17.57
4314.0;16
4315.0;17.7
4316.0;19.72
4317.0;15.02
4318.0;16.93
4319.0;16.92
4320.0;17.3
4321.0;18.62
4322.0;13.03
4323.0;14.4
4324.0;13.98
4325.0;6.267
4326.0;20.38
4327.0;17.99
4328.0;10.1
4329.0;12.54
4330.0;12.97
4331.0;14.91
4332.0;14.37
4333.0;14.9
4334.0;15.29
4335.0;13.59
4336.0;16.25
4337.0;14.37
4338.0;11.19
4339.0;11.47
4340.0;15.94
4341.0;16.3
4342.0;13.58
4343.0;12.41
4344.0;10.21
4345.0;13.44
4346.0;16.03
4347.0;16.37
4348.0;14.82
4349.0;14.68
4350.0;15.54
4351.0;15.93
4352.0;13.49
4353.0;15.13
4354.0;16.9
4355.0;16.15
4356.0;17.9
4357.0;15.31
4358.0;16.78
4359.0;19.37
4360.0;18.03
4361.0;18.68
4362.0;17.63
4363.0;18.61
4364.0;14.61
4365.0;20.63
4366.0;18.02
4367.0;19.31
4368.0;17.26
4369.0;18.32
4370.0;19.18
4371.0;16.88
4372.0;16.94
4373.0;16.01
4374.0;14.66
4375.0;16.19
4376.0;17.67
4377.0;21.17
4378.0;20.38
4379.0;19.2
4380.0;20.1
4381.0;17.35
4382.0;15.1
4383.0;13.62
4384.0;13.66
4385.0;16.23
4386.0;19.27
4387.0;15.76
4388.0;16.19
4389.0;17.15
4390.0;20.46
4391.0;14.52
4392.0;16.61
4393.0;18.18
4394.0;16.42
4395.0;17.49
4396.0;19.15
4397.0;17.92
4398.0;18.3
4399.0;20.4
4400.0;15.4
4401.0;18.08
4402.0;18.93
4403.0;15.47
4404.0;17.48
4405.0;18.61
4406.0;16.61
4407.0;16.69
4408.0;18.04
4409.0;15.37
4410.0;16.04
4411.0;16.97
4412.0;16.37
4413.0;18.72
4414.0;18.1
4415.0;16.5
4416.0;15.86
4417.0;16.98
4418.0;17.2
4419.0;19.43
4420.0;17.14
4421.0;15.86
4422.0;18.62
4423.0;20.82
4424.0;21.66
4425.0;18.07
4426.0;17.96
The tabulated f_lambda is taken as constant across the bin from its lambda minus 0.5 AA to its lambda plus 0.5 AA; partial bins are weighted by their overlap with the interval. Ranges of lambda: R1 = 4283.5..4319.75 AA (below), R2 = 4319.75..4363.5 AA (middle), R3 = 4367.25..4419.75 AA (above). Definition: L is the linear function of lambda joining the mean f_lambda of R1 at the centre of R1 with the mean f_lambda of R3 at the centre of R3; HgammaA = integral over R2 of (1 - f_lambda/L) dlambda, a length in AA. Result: 6.0 AA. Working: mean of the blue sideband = 17.5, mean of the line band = 15.1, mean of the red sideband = 17.3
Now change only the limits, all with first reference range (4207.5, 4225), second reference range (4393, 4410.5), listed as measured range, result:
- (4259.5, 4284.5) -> 0.50 AA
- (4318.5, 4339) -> 4.19 AA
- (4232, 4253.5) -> 0.85 AA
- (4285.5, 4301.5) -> 0.80 AA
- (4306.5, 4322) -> 0.75 AA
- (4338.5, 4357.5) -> 3.29 AA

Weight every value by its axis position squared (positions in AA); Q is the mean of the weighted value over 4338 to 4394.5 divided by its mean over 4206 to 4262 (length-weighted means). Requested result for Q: 1.0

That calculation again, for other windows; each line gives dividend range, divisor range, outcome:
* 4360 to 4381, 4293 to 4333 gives 1.13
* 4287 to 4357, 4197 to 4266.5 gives 0.89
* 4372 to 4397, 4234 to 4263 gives 1.00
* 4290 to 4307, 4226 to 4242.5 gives 1.02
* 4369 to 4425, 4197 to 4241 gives 1.02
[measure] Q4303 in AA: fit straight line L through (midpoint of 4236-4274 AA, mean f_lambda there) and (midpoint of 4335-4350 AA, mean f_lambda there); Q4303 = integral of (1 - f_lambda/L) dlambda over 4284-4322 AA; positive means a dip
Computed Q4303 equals -3.5 AA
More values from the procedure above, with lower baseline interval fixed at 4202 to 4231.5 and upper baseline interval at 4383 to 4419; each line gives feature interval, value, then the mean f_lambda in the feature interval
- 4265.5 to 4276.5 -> 0.33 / 17.7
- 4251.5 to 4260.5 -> -0.27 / 18.9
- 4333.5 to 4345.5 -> 2.72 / 13.7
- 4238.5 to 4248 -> 0.38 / 17.7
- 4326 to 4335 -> 1.67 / 14.5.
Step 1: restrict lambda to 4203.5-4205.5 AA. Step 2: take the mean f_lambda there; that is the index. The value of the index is 19.2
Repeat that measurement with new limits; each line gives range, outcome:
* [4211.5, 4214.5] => 20.1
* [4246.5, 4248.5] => 18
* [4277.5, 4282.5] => 18.2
